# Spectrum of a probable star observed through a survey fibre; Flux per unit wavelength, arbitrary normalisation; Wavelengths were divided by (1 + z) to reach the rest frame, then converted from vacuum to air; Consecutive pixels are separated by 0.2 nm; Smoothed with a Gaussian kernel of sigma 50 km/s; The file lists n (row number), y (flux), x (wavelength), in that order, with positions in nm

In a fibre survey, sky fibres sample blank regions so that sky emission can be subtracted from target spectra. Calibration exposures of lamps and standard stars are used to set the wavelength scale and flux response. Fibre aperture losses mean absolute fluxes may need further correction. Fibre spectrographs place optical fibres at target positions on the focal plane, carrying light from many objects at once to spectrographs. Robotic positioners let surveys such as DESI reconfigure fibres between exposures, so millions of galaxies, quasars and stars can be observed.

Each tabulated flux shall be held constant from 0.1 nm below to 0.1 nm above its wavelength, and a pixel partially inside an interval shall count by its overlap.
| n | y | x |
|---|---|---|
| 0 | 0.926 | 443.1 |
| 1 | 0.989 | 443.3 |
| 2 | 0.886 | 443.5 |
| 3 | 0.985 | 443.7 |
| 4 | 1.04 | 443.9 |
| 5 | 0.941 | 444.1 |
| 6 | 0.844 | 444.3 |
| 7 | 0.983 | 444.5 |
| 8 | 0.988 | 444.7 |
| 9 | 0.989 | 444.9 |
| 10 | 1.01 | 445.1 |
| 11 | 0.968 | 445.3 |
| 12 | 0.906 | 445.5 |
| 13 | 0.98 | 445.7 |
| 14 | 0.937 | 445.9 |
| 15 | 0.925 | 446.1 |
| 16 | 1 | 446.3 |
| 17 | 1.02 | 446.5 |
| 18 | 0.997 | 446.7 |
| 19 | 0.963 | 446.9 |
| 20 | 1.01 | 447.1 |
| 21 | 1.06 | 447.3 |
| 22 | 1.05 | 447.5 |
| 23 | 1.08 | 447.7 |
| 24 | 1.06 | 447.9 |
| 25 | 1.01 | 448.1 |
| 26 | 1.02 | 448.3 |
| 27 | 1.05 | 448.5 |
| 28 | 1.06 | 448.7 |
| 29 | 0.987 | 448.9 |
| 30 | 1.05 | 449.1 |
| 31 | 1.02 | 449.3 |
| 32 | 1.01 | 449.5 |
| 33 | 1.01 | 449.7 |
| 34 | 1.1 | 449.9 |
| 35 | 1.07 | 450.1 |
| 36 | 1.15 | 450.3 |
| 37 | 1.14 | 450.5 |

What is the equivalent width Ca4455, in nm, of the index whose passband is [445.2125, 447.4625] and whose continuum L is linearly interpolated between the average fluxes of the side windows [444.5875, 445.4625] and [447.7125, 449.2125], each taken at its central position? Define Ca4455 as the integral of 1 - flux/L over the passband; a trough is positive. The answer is 0.05 nm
